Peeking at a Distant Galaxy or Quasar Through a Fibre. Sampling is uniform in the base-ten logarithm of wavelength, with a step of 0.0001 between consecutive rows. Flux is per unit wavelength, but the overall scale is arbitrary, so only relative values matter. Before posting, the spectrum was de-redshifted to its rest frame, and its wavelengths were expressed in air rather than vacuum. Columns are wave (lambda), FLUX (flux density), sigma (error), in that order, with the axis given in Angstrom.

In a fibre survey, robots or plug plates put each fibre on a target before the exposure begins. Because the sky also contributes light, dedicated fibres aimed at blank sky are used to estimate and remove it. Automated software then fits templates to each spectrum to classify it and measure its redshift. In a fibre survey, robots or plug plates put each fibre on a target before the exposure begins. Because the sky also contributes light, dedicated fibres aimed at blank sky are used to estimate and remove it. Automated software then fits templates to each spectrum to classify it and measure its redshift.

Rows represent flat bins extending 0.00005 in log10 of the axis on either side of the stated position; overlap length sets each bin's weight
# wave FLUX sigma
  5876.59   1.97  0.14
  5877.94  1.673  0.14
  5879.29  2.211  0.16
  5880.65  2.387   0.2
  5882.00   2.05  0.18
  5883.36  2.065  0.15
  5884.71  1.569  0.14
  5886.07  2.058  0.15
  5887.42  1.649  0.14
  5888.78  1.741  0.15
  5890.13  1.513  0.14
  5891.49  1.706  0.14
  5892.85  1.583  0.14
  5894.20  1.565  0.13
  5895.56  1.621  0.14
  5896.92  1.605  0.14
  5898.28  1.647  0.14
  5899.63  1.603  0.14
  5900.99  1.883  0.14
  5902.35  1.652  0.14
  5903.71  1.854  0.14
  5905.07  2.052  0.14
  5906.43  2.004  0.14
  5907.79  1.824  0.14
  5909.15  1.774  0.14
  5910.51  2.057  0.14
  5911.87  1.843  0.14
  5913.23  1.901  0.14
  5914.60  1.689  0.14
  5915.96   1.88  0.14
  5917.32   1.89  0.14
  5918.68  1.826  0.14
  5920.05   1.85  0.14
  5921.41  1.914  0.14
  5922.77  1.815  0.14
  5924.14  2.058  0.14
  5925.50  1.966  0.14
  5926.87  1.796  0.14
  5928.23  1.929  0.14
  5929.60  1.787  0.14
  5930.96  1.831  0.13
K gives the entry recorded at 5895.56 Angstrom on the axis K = 1.621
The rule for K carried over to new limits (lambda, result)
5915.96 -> 1.88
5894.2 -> 1.565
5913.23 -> 1.901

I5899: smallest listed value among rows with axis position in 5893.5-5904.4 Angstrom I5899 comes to 1.565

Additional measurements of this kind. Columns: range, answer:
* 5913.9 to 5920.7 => 1.689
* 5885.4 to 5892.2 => 1.513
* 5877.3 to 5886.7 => 1.569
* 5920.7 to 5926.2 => 1.815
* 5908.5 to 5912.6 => 1.774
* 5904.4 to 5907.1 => 2.004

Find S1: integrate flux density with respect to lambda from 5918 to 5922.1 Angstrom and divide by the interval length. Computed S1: 1.86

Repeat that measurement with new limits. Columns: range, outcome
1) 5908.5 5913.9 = 1.9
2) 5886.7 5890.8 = 1.64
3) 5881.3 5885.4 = 1.9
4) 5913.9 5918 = 1.82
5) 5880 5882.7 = 2.21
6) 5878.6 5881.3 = 2.29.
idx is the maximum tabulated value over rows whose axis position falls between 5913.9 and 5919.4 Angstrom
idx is 1.89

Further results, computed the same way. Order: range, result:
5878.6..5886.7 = 2.387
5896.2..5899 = 1.647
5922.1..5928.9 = 2.058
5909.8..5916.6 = 2.057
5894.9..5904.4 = 1.883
